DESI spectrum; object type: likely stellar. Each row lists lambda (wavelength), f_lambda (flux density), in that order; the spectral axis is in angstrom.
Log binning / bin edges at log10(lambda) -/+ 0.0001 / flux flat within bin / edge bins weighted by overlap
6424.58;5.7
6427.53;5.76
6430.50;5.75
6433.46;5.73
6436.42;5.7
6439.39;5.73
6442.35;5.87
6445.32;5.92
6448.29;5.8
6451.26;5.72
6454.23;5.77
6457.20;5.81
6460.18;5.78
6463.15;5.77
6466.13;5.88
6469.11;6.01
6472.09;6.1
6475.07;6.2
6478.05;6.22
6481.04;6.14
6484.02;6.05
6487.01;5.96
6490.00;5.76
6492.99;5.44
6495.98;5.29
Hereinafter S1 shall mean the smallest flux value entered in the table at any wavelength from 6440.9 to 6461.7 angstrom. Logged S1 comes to 5.72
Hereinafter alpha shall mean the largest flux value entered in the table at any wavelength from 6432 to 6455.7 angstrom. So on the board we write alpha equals 5.92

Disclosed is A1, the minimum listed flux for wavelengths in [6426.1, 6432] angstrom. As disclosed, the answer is 5.75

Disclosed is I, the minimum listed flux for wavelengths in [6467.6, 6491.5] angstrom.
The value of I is 5.76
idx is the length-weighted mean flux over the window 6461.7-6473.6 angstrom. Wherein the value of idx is 5.94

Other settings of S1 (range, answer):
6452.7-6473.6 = 5.77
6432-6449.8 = 5.7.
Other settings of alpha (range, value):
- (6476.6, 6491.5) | 6.22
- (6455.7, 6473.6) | 6.1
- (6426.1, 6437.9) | 5.76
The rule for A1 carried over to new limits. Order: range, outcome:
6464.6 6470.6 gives 5.88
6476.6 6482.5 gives 6.14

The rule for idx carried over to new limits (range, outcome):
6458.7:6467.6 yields 5.81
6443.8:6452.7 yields 5.81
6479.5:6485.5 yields 6.1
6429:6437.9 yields 5.72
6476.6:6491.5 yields 6.02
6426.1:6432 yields 5.75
